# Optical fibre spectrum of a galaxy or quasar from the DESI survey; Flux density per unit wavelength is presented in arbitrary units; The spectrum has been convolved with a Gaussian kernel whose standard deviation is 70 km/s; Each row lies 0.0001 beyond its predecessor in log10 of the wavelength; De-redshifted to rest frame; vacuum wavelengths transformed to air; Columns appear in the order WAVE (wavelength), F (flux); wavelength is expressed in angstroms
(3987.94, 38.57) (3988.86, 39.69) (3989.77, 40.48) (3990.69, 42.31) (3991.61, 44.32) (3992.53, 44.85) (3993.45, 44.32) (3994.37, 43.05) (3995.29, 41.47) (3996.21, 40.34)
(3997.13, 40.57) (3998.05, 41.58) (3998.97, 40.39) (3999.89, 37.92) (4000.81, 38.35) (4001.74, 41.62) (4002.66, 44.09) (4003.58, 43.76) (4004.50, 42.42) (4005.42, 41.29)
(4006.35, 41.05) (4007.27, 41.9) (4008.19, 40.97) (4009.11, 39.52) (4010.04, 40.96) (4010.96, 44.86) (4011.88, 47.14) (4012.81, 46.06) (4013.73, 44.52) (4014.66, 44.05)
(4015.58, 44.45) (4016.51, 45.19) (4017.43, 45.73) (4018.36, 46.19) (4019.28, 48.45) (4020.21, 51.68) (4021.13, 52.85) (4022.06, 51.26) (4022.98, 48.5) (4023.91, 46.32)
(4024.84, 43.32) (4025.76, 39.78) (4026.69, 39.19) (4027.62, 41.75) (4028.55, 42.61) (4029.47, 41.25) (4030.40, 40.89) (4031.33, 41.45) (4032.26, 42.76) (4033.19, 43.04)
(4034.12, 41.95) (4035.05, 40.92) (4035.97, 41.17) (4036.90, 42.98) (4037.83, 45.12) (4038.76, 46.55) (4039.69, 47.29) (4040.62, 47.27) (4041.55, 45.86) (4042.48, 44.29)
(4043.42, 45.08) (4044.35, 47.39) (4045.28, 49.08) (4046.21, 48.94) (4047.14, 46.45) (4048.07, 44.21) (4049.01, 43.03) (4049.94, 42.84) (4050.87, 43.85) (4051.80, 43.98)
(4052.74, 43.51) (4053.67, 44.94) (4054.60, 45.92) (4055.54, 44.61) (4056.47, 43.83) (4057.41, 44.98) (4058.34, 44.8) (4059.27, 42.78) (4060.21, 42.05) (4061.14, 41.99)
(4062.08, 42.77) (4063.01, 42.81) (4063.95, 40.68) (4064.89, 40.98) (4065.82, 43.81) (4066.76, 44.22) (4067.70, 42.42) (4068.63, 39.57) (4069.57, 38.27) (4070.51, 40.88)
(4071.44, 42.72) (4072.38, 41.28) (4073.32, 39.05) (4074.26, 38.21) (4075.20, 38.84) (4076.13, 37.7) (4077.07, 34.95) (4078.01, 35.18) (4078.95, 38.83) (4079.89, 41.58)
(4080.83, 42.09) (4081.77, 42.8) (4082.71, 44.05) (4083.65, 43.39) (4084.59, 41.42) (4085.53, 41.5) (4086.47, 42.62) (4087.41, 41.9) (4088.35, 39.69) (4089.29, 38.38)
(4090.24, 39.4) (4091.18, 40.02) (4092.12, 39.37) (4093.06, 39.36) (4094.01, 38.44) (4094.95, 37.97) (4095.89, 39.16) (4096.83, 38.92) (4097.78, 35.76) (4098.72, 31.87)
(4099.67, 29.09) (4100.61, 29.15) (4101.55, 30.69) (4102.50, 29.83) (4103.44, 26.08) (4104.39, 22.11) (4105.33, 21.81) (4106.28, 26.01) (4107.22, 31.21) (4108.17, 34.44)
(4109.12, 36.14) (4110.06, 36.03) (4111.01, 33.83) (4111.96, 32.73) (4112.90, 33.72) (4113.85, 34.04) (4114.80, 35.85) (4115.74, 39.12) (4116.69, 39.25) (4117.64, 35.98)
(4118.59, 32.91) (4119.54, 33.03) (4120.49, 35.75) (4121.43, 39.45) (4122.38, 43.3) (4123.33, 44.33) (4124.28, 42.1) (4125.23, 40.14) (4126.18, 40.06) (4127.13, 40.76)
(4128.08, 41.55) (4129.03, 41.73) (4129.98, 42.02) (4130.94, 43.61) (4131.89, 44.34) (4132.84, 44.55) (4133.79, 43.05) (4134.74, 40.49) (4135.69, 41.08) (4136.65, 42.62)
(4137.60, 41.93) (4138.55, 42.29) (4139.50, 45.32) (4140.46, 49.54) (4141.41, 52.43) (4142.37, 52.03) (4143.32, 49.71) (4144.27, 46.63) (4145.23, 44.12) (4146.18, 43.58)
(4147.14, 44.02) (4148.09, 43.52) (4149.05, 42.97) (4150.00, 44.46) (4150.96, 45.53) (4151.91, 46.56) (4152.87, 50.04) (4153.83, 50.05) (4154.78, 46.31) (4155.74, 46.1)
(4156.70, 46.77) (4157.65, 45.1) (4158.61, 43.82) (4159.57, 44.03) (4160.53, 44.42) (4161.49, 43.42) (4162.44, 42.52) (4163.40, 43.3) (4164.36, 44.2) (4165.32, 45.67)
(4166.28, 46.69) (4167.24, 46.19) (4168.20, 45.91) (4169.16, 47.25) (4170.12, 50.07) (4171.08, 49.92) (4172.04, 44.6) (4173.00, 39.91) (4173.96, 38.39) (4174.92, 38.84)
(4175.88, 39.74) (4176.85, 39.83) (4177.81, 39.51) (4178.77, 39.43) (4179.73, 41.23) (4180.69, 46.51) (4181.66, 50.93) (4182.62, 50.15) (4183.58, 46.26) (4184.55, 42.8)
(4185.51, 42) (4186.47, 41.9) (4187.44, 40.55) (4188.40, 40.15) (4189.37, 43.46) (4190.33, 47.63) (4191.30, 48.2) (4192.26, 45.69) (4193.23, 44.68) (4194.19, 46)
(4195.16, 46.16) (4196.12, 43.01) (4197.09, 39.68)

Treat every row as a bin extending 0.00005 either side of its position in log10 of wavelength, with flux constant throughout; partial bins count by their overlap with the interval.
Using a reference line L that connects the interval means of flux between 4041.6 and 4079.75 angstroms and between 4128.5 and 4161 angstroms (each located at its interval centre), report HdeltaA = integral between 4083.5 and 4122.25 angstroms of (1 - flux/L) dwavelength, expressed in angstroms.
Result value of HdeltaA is 7.5 angstroms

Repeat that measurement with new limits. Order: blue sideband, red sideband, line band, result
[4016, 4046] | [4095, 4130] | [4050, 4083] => -0.87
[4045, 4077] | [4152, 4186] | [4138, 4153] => -0.71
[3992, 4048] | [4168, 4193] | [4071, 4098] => 2.49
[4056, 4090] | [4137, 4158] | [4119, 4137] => 1.51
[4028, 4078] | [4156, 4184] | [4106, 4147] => 3.18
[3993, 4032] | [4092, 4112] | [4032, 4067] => -4.74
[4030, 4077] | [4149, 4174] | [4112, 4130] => 2.49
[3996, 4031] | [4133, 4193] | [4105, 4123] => 3.93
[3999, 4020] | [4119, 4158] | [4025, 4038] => 0.49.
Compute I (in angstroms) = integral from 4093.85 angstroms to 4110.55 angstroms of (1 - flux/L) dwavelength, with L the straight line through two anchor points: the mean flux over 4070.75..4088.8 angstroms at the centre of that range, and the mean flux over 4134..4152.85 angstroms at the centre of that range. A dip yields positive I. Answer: 4.1 angstroms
